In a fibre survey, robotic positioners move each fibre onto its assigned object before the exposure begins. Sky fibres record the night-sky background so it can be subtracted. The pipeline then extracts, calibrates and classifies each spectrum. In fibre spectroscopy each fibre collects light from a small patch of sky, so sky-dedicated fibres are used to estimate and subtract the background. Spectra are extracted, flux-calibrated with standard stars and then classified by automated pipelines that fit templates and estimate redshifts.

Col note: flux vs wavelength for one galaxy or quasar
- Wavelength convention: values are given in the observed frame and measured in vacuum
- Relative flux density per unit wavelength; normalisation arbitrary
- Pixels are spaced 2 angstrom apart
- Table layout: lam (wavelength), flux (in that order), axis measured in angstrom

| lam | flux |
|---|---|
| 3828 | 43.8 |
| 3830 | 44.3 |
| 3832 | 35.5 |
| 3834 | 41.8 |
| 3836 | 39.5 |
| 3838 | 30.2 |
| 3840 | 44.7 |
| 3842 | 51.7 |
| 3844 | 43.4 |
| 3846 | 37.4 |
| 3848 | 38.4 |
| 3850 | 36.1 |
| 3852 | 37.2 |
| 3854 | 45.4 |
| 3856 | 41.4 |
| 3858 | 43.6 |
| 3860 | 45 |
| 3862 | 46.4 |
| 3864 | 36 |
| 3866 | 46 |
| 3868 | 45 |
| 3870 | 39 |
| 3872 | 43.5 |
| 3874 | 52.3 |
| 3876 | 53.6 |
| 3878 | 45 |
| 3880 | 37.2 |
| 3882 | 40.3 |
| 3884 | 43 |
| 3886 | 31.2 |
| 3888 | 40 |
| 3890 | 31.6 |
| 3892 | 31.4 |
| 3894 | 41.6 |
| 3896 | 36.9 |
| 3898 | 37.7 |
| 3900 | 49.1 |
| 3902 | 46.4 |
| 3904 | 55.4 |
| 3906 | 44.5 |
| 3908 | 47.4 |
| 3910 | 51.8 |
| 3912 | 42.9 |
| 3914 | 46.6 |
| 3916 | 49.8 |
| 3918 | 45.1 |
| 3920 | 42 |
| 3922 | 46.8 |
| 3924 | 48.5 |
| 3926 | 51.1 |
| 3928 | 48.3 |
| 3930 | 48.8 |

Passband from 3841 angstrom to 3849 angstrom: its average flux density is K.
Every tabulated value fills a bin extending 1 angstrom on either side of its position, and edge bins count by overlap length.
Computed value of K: 42.7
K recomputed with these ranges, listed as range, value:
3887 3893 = 34.3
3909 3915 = 47.1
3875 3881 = 45.3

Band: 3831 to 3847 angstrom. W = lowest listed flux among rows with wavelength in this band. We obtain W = 30.2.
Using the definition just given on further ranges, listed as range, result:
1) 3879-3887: 31.2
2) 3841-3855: 36.1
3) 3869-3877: 39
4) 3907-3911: 47.4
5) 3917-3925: 42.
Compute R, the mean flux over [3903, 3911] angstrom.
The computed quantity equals 49.8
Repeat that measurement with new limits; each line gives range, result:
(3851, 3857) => 41.3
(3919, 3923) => 44.4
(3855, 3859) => 42.5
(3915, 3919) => 47.5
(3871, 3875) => 47.9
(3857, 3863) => 45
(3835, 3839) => 34.9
